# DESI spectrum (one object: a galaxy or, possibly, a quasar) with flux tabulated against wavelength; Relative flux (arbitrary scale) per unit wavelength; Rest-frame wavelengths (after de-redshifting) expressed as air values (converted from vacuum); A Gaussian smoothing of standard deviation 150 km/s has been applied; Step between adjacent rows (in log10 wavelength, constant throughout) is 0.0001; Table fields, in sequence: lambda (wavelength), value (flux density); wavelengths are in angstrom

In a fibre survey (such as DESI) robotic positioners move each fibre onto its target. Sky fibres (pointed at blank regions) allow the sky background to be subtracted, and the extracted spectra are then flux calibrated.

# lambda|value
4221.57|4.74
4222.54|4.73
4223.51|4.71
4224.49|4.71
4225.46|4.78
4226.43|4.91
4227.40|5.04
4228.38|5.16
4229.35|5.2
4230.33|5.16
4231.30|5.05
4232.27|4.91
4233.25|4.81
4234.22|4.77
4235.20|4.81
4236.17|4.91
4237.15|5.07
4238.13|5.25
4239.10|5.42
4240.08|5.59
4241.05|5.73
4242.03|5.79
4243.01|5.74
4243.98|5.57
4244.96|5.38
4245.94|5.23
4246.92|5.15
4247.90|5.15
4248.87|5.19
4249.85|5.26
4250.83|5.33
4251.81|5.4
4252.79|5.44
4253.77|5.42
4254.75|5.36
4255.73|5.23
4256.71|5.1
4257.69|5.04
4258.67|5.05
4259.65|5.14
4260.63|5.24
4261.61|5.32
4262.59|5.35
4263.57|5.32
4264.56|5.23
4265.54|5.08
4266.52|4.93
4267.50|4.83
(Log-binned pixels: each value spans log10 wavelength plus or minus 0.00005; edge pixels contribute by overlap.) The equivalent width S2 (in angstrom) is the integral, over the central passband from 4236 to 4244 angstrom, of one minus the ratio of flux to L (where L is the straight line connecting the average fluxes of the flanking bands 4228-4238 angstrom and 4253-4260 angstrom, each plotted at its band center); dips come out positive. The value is -0.7 angstrom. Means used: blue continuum 4.99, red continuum 5.2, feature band 5.47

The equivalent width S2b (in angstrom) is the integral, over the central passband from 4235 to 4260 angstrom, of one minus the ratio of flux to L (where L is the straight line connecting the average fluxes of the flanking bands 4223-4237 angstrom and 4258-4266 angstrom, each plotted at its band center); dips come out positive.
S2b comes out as -1.1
